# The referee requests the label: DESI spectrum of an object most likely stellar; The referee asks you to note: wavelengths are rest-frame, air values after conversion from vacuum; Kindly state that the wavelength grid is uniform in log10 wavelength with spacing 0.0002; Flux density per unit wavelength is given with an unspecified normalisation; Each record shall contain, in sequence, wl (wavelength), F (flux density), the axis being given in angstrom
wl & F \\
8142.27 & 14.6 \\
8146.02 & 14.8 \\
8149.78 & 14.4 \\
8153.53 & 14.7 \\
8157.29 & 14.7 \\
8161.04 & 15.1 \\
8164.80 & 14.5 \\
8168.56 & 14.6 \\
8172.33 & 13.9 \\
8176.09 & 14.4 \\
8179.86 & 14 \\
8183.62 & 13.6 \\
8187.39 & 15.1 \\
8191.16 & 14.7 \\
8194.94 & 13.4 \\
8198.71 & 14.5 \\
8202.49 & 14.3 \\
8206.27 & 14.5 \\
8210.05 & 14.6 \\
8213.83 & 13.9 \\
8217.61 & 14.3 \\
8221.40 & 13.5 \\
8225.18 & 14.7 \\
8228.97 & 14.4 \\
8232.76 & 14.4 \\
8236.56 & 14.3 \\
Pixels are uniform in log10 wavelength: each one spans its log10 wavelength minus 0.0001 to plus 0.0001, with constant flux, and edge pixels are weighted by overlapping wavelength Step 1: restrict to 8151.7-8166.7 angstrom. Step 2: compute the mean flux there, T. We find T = 14.8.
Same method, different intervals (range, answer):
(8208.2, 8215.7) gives 14.3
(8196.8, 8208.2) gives 14.4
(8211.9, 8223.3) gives 13.9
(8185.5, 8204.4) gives 14.4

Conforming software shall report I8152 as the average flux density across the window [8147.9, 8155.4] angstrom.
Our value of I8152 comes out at 14.6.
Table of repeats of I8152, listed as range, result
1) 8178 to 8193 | 14.4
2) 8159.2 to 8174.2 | 14.5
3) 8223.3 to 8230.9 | 14.5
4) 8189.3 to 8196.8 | 14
